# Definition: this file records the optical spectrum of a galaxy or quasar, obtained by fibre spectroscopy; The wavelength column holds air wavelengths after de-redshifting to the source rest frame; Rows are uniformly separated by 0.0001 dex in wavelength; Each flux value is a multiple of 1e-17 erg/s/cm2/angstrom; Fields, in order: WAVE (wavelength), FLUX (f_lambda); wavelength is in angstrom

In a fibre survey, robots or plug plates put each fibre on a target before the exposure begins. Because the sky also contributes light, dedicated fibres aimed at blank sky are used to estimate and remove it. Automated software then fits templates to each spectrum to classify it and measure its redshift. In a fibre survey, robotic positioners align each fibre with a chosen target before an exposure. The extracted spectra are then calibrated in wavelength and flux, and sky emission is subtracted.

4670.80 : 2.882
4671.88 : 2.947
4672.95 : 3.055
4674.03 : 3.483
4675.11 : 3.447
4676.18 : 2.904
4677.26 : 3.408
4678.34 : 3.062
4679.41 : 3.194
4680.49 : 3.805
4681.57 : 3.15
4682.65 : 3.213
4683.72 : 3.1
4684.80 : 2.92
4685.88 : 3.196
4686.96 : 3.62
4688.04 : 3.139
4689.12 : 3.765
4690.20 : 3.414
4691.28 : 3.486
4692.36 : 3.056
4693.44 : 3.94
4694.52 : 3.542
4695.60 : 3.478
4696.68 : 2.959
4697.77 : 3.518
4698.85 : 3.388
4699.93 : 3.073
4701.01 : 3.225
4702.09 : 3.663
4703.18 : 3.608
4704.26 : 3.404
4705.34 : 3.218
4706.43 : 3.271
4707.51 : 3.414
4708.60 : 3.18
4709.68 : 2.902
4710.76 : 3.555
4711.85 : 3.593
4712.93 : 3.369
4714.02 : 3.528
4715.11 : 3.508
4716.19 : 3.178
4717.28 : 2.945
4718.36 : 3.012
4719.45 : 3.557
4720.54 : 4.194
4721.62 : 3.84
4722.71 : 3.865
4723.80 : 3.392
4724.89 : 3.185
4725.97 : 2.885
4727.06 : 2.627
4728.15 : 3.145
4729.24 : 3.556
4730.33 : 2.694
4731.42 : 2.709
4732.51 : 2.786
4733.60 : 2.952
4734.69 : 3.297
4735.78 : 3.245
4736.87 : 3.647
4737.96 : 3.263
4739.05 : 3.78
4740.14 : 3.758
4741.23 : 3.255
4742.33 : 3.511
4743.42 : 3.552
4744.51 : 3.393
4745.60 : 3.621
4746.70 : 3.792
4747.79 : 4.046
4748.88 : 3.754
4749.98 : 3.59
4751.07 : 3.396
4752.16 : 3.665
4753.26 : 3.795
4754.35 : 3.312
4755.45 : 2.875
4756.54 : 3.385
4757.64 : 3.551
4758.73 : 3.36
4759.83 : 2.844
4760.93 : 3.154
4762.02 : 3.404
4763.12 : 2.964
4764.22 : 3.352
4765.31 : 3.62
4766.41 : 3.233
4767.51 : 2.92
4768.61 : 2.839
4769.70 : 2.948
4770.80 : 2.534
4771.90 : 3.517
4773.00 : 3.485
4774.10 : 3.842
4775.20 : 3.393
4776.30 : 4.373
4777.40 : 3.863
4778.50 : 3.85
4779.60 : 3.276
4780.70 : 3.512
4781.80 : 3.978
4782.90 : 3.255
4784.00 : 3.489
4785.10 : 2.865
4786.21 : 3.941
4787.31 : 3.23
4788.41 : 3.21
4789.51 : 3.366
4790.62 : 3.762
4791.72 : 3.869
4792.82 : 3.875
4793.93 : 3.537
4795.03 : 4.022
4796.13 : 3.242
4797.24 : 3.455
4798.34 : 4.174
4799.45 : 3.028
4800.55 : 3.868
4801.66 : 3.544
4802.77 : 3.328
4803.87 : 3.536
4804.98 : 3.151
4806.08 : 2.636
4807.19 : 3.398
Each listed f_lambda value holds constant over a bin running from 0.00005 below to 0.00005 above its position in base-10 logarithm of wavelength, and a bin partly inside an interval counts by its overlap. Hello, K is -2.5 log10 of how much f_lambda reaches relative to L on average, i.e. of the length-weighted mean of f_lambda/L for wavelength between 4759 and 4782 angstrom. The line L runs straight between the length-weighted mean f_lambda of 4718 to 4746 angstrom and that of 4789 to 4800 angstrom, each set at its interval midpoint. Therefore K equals 0.05 mag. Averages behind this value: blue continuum 3.34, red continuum 3.63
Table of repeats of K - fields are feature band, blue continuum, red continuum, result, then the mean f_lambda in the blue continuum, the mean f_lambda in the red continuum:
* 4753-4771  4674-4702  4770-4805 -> 0.10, 3.33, 3.54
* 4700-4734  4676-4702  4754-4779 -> 0.01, 3.33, 3.33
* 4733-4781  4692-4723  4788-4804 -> 0.03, 3.41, 3.59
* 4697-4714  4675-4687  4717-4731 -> -0.03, 3.23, 3.3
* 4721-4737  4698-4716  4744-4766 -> 0.07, 3.37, 3.44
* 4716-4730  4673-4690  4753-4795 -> 0.00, 3.29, 3.42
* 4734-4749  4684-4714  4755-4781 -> -0.06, 3.37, 3.34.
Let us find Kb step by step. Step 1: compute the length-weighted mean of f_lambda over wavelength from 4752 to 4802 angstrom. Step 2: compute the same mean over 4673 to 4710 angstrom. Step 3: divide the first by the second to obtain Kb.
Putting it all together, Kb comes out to 1.04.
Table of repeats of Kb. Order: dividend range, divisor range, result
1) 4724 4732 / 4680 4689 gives 0.91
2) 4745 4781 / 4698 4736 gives 1.04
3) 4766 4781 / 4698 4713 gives 1.01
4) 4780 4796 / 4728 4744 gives 1.08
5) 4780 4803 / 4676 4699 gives 1.06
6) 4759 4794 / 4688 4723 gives 1.00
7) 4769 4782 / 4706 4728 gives 1.05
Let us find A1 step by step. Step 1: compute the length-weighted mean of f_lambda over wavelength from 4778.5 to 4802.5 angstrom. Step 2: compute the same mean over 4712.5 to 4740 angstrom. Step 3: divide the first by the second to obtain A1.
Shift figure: 1.1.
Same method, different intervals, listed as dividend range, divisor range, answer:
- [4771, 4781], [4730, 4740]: 1.14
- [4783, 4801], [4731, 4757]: 1.03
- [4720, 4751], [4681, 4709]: 1.02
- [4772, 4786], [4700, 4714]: 1.07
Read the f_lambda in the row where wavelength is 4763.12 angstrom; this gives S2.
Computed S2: 2.964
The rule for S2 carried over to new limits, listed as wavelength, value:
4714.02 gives 3.528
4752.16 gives 3.665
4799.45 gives 3.028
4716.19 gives 3.178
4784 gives 3.489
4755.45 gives 2.875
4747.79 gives 4.046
